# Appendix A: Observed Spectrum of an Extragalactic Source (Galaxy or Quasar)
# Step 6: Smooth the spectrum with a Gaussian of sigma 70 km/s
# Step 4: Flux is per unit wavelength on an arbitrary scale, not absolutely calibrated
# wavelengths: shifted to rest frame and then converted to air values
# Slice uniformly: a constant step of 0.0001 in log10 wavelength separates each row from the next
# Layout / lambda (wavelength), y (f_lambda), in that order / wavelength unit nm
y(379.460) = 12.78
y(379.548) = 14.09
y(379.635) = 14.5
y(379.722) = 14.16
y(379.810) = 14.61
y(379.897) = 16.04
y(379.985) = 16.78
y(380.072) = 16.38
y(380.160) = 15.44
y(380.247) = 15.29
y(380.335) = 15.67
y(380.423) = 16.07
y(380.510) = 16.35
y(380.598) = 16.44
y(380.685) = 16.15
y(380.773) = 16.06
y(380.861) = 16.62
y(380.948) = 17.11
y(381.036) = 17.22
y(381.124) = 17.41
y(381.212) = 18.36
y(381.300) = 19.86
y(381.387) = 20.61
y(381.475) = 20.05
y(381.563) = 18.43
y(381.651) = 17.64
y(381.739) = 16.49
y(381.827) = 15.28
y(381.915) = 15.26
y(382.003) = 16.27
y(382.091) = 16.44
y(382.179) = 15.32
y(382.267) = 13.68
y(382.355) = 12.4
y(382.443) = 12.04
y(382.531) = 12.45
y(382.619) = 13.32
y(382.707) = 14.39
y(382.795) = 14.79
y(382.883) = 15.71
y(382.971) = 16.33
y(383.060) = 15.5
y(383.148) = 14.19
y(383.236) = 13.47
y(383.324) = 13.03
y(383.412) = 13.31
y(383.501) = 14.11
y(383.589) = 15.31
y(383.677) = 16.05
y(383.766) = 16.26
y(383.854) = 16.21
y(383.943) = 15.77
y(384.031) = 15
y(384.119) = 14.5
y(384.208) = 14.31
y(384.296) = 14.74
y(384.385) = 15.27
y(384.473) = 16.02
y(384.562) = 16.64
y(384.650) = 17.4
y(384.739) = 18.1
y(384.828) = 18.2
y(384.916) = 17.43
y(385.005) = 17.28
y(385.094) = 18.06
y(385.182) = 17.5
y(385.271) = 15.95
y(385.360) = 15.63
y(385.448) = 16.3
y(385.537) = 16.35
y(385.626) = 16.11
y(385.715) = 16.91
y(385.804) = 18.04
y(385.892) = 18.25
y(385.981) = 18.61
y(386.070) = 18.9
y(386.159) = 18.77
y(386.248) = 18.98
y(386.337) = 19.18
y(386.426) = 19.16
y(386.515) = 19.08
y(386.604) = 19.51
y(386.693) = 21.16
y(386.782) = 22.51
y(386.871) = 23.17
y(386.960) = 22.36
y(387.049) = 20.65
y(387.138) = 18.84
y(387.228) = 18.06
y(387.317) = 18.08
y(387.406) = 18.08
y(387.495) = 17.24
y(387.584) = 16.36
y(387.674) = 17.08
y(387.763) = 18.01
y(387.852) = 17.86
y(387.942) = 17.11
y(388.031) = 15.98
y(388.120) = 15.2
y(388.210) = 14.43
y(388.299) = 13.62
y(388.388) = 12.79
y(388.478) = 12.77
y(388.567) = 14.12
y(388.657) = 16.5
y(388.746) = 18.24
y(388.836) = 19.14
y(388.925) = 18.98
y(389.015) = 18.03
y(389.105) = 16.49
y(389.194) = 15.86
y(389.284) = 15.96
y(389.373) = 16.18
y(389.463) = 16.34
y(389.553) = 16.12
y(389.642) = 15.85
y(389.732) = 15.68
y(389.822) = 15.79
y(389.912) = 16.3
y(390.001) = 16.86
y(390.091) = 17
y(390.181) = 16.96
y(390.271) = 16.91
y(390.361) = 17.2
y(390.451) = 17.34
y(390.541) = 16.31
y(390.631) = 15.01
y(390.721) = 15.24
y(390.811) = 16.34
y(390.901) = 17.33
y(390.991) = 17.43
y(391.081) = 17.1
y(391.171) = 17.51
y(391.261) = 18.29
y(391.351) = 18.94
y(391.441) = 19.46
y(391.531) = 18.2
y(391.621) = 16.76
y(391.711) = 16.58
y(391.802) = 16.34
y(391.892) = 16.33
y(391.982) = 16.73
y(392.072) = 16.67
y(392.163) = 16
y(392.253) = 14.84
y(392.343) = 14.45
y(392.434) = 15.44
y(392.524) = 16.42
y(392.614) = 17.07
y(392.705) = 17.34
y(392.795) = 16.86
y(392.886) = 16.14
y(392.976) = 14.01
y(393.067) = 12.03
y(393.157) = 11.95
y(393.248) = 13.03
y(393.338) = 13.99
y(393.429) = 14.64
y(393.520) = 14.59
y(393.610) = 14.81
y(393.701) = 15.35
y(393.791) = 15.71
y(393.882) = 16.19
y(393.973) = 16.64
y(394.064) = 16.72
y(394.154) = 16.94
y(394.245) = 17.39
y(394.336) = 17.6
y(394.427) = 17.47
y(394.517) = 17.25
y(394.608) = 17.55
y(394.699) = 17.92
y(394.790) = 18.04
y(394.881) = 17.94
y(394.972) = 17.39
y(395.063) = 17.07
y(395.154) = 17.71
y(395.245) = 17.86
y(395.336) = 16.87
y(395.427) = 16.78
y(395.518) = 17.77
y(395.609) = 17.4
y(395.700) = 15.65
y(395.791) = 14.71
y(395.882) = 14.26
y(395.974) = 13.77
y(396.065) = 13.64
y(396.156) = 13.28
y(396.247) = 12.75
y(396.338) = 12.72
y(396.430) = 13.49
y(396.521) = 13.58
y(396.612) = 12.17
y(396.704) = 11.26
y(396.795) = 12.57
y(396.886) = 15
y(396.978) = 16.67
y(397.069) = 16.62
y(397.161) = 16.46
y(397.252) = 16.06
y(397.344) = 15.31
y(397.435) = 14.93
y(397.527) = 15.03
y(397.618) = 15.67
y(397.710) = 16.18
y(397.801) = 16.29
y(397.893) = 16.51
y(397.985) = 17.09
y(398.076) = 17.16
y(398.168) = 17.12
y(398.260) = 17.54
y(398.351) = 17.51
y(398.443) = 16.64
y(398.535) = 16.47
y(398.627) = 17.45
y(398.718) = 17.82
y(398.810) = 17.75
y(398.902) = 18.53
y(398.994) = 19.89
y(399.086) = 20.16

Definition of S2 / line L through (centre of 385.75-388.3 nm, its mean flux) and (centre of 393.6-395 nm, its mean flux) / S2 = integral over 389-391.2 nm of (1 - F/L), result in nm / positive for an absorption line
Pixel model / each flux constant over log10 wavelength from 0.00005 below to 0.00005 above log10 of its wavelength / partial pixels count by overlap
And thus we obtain 0.17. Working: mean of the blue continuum 18.5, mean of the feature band 16.5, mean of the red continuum 17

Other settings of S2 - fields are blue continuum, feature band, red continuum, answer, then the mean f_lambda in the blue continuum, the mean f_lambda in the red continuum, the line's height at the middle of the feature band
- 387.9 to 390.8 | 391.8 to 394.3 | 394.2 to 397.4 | 0.06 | 16.1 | 15.7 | 15.9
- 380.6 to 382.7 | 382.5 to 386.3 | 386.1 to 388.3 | 0.29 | 16.2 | 18.5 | 17.4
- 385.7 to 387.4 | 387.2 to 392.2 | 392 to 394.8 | 0.31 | 19.5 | 15.8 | 17.8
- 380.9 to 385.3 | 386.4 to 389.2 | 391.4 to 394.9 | -0.30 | 15.9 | 16.1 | 16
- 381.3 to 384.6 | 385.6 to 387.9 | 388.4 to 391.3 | -0.41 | 15.4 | 16.5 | 16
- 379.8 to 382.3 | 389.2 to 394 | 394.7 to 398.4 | -0.03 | 16.7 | 15.7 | 16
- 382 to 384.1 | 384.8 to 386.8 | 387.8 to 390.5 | -0.36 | 14.6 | 16.3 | 15.4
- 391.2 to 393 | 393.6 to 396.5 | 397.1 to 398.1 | 0.04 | 16.7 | 16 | 16.3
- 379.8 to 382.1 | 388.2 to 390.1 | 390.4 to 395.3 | 0.06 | 16.9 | 16.4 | 16.6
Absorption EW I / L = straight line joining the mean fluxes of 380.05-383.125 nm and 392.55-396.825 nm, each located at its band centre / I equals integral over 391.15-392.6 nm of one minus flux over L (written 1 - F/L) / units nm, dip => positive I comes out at -0.110 nm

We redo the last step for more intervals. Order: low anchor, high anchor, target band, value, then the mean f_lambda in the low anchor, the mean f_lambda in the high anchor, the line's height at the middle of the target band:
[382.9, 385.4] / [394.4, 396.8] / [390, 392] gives -0.182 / 15.8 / 15.5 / 15.6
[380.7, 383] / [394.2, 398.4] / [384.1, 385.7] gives -0.039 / 16.1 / 15.9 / 16.1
